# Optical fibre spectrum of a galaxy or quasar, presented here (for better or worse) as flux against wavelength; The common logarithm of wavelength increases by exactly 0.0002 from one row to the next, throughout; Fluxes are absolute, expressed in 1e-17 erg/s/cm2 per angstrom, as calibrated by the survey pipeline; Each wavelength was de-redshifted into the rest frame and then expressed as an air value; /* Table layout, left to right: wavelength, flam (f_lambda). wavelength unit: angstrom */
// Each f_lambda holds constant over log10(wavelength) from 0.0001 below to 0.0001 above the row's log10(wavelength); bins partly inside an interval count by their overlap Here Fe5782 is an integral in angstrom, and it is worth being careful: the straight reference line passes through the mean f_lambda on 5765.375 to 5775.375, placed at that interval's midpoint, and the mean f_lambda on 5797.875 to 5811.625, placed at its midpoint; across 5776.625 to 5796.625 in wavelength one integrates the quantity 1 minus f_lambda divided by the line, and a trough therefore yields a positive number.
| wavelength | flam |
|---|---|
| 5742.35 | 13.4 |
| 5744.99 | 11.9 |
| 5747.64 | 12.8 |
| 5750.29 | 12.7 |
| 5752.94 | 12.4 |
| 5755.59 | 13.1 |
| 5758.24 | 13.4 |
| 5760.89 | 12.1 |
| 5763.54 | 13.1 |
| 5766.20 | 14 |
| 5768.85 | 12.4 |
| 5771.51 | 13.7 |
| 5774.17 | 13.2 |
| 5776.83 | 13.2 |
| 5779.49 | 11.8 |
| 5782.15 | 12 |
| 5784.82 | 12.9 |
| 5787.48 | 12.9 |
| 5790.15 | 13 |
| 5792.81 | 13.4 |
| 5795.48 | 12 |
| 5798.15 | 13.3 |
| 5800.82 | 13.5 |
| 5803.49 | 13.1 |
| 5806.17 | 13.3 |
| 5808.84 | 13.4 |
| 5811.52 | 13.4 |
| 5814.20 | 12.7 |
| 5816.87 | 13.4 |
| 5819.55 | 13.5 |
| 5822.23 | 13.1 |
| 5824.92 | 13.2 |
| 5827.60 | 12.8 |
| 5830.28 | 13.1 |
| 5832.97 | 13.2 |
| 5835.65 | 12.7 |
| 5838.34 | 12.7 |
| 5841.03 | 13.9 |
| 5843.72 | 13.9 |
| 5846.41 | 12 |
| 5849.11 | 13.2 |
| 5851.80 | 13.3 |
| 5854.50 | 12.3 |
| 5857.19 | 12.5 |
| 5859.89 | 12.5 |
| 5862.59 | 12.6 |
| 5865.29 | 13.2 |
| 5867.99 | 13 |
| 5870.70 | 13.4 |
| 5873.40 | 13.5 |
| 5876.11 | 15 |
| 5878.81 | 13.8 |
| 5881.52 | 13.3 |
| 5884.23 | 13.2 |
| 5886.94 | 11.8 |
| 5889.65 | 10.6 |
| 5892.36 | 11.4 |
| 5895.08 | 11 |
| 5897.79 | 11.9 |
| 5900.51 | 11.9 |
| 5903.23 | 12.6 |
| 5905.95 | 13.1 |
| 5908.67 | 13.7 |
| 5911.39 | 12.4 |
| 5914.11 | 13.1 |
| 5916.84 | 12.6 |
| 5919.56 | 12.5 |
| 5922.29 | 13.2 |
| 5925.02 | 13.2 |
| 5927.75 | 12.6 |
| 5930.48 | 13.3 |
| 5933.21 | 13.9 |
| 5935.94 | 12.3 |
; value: 1.0 angstrom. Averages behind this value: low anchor 13.3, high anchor 13.3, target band 12.6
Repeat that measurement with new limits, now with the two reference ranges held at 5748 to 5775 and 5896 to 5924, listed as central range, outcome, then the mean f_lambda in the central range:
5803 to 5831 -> -0.67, 13.2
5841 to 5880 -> -1.21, 13.2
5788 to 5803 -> -0.13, 13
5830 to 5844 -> -0.41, 13.2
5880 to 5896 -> 1.01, 11.9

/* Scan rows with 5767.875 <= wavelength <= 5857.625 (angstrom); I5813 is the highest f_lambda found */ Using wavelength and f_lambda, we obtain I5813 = 13.9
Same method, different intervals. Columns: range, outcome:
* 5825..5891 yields 15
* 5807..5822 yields 13.5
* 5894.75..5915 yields 13.7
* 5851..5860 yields 13.3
